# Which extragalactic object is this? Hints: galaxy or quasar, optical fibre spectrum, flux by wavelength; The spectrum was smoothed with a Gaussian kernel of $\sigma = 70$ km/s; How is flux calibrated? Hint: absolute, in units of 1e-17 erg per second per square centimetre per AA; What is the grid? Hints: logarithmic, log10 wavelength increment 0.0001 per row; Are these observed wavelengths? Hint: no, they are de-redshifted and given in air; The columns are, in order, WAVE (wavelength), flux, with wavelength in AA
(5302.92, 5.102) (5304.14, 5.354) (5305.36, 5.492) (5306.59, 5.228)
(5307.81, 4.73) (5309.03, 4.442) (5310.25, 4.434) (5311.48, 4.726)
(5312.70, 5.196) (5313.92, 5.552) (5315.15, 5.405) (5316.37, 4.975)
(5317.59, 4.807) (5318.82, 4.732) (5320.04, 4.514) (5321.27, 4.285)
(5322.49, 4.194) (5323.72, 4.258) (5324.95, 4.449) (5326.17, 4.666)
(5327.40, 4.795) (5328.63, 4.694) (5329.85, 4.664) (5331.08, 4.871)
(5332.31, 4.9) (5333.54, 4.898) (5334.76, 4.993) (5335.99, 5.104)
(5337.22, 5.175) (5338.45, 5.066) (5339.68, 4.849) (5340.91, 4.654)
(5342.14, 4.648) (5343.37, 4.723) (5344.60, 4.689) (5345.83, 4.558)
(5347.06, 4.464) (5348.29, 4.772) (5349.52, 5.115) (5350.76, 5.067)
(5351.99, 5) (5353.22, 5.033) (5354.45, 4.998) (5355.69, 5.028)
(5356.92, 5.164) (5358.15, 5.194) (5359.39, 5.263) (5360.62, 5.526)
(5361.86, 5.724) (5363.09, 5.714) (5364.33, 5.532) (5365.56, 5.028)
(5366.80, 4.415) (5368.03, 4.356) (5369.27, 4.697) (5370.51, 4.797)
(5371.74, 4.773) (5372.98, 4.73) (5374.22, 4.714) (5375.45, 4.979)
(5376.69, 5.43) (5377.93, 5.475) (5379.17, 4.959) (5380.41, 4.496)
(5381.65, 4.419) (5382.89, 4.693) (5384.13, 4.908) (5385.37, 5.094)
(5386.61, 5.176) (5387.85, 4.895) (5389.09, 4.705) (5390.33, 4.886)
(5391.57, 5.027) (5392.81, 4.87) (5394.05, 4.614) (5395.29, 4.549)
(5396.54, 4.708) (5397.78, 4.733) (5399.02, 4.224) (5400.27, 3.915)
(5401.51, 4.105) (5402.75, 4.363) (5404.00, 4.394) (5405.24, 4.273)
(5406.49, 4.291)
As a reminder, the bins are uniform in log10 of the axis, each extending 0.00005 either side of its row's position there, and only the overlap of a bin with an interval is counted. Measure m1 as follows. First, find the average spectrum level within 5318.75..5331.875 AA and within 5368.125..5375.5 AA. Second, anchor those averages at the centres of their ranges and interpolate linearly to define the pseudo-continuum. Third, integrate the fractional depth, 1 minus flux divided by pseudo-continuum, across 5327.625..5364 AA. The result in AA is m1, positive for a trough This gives -2.8 AA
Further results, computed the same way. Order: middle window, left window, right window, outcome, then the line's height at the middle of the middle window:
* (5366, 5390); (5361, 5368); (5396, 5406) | 0.25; 4.89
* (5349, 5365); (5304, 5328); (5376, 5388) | -1.19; 4.9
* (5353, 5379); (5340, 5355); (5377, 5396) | -1.29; 4.83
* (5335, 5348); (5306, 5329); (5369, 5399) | -0.06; 4.78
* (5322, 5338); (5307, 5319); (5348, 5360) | 0.73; 4.98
